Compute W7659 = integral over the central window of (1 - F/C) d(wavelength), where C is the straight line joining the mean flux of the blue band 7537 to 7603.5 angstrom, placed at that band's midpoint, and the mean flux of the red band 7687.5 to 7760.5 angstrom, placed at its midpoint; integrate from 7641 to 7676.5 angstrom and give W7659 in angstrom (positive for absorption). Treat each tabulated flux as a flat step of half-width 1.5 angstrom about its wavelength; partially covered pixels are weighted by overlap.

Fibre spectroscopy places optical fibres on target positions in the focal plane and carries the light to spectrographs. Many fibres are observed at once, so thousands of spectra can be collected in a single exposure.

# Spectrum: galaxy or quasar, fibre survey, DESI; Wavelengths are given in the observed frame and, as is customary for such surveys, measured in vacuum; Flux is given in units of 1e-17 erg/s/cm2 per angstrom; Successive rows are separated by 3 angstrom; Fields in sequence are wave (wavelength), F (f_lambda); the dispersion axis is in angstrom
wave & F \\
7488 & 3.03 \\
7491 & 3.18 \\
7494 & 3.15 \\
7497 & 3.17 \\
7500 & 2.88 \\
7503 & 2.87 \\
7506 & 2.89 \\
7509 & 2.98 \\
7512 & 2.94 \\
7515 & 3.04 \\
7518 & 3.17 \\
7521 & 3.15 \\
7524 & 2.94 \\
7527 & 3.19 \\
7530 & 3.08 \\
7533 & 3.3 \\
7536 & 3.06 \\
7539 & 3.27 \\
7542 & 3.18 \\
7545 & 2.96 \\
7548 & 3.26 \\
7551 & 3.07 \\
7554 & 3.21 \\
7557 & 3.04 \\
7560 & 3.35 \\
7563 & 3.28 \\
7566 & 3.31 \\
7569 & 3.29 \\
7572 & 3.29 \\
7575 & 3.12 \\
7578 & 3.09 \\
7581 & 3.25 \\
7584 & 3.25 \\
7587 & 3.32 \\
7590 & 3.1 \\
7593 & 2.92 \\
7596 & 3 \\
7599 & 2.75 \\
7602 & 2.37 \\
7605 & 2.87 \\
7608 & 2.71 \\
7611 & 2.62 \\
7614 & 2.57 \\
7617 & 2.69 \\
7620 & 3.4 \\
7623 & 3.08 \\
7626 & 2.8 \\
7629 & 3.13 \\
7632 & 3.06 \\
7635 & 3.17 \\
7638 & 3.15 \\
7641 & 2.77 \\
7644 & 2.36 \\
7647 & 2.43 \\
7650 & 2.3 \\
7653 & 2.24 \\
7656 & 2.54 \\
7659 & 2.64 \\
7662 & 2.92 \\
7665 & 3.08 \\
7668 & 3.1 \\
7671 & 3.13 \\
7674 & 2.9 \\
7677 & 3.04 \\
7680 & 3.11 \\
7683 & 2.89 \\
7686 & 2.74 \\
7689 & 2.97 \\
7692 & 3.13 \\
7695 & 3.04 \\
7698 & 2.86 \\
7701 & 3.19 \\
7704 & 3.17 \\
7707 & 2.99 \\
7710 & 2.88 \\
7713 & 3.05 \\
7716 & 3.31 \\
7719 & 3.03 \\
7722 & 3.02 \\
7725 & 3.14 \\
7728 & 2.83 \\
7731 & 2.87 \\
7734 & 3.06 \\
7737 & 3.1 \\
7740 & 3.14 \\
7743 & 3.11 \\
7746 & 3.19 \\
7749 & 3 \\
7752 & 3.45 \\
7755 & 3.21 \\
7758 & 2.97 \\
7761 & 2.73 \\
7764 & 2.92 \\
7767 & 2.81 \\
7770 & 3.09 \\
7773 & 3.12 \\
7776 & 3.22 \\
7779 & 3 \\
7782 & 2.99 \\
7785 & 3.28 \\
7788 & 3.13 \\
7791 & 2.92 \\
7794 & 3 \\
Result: 4.4 angstrom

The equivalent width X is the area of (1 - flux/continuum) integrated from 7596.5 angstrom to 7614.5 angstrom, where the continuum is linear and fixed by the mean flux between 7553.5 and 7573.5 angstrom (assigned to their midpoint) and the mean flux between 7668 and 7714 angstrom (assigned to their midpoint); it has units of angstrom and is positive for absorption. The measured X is 2.8 angstrom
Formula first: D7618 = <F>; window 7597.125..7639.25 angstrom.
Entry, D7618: 2.88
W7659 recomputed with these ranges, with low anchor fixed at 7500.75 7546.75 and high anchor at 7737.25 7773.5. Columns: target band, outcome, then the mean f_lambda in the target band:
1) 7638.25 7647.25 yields 1.30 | 2.62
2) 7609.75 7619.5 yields 1.14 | 2.71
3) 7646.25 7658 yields 2.60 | 2.39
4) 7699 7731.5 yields 0.17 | 3.05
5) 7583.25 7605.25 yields 0.88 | 2.94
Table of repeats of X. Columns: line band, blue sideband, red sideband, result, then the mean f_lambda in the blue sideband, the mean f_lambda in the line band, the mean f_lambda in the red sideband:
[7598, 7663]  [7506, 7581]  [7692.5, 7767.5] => 7.3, 3.15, 2.75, 3.05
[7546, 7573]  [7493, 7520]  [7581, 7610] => -2.4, 3.01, 3.23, 2.93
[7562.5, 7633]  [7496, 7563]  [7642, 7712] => -0.5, 3.09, 3.01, 2.86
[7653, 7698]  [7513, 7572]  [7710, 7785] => 2.6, 3.17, 2.92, 3.06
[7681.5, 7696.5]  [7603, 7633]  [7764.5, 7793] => 0.0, 2.88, 2.95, 3.06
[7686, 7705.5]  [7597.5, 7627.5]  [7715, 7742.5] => -0.4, 2.79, 3.04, 3.05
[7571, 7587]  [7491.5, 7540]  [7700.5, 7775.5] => -0.8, 3.07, 3.21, 3.06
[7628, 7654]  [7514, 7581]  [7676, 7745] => 3.0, 3.17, 2.74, 3.03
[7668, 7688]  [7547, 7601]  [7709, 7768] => 0.7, 3.15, 2.98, 3.04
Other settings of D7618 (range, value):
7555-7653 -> 2.95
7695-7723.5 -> 3.05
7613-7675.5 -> 2.83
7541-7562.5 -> 3.16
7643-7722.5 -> 2.89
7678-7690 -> 2.93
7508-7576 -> 3.15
